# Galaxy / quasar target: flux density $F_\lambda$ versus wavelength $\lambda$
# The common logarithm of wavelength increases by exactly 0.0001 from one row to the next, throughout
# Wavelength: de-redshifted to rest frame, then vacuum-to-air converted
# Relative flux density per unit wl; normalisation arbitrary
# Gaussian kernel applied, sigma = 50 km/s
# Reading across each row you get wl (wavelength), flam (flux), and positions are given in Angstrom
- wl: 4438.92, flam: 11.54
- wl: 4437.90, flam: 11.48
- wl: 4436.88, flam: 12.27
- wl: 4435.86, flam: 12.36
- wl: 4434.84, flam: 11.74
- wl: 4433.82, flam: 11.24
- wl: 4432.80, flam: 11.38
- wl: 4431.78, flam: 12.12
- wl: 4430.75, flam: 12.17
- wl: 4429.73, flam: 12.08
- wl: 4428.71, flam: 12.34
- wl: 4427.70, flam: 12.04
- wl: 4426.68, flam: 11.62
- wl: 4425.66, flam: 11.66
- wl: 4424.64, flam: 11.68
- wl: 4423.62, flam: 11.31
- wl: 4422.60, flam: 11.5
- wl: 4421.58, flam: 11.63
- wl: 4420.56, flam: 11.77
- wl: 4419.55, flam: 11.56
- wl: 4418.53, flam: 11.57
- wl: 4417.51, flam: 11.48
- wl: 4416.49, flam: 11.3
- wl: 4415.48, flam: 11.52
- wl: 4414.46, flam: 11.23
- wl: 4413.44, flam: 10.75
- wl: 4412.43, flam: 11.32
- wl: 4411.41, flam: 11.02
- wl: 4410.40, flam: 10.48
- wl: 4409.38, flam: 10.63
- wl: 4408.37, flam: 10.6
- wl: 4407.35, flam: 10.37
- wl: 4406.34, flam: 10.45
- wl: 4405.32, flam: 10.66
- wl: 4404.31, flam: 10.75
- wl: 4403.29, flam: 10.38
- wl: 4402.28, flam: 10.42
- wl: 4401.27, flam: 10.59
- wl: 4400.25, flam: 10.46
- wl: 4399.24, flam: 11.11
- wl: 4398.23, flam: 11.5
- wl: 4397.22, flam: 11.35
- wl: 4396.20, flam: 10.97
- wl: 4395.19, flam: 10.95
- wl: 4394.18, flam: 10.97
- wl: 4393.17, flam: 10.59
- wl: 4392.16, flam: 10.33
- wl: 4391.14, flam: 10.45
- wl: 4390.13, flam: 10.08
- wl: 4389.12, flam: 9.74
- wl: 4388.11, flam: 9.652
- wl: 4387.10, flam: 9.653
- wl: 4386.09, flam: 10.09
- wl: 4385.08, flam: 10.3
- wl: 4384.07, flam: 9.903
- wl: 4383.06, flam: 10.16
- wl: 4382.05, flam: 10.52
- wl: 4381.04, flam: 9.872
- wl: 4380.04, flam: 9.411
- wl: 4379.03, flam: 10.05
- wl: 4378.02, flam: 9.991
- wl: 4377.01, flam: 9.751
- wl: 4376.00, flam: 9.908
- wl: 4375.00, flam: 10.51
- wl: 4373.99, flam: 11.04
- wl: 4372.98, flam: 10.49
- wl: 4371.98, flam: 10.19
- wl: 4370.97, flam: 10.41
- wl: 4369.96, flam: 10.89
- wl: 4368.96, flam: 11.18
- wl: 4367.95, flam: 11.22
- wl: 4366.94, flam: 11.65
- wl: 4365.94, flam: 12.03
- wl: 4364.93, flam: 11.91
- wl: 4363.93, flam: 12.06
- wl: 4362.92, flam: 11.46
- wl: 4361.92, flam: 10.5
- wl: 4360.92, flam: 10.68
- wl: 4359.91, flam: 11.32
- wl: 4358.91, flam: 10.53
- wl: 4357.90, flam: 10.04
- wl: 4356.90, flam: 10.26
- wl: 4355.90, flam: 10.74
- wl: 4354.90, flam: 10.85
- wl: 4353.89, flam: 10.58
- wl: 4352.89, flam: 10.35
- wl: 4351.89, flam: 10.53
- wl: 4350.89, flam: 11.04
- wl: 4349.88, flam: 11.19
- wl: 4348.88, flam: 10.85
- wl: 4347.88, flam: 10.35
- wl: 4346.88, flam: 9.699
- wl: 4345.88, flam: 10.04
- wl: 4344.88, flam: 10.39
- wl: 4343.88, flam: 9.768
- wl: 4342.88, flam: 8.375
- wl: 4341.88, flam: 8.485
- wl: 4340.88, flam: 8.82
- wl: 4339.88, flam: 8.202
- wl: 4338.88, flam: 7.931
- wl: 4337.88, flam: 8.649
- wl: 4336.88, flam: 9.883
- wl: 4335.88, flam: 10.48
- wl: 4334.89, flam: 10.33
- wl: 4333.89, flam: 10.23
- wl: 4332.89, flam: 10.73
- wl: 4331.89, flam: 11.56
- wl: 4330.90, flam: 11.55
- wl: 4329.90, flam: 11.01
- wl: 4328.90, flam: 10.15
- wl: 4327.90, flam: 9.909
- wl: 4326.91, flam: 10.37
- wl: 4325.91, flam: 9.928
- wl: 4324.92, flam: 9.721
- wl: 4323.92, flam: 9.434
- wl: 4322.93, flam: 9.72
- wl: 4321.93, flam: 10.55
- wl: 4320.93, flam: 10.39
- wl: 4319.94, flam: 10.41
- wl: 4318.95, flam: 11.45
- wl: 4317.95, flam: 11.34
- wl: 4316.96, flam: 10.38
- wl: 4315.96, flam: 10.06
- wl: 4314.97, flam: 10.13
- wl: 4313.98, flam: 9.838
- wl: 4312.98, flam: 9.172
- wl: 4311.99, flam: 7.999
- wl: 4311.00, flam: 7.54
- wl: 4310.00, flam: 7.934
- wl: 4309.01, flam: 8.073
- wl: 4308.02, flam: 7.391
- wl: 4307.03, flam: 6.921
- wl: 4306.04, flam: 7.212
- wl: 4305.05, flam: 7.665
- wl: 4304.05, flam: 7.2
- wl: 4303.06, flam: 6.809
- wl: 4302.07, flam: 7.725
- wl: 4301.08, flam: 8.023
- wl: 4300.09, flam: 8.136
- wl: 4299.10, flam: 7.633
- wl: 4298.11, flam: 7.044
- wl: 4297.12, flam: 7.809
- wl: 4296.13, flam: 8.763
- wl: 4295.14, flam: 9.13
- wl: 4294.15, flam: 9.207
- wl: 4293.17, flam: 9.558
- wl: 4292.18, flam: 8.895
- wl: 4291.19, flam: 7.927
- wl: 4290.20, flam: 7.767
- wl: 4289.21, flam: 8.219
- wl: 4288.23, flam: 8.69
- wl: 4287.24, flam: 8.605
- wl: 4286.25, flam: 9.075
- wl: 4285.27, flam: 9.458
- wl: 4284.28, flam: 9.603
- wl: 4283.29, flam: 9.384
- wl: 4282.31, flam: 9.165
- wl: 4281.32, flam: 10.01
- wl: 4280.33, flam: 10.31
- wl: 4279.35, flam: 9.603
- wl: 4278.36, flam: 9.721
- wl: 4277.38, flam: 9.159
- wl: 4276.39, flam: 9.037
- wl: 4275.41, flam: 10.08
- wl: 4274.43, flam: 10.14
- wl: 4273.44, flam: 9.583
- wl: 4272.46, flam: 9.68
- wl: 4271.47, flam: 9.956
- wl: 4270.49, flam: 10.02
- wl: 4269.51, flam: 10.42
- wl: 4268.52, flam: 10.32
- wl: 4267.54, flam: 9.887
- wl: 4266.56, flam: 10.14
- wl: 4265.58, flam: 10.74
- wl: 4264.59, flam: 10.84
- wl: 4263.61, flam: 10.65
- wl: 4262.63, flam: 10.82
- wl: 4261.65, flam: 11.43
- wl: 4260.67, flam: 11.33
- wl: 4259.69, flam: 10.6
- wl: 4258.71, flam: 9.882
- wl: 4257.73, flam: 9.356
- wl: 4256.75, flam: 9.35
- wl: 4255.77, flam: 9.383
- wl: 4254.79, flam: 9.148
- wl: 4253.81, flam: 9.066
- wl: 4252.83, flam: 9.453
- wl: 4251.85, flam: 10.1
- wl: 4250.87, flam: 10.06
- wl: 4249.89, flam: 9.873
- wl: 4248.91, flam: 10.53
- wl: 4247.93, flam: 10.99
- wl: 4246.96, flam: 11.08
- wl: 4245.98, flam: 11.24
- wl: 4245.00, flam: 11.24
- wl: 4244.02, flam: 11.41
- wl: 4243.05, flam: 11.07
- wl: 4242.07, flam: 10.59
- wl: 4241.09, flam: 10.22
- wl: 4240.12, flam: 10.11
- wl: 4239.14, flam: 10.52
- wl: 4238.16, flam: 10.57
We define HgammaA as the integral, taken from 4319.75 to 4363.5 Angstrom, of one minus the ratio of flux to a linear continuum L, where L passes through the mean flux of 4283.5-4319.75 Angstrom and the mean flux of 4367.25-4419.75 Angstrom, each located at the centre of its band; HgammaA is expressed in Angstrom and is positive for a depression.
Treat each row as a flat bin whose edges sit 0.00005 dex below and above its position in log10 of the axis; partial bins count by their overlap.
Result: -3.4 Angstrom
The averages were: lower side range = 8.59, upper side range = 10.6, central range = 10.2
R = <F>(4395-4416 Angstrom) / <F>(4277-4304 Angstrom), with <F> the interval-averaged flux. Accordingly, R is 1.2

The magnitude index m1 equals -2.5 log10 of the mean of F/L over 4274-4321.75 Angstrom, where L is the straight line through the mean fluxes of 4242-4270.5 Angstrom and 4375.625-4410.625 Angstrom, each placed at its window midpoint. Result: 0.17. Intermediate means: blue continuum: 10.4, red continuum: 10.4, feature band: 8.88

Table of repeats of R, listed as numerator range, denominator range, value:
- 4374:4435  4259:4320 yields 1.18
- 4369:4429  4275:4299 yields 1.20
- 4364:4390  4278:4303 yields 1.20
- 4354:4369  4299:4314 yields 1.43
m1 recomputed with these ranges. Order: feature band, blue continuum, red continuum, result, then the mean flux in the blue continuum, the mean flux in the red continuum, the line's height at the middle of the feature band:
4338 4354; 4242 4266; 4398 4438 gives 0.123 mag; 10.4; 11.3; 10.9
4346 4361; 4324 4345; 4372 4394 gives -0.068 mag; 9.81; 10.1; 9.94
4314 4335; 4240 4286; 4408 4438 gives 0.024 mag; 10.1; 11.5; 10.7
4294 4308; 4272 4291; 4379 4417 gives 0.222 mag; 9.31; 10.6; 9.52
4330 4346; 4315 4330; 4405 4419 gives 0.072 mag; 10.3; 11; 10.4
